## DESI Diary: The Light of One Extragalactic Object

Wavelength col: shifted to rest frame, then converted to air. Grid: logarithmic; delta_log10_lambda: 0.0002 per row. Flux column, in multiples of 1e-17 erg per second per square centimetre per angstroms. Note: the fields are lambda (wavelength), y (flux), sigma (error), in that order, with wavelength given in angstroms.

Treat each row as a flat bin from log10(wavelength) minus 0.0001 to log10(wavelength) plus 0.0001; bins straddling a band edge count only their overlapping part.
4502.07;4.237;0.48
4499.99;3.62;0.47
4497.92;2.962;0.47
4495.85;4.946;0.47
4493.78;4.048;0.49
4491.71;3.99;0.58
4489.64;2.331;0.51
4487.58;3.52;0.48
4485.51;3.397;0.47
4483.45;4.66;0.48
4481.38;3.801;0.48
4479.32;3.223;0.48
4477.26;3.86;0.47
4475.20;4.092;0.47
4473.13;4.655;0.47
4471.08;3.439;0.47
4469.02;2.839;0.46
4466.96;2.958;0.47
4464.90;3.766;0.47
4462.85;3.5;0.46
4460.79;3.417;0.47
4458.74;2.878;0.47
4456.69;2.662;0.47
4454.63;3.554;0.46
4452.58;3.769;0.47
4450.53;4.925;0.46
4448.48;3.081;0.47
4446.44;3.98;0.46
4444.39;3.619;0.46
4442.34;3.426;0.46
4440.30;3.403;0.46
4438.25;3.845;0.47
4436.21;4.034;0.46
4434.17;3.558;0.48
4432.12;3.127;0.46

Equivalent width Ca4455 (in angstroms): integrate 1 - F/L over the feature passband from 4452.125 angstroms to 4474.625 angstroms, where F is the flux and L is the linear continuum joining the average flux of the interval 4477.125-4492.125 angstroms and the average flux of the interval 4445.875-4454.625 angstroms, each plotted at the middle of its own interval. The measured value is 2.1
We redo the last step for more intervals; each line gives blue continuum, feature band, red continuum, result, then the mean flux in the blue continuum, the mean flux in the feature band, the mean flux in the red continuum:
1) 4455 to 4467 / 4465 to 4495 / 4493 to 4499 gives -0.06 angstroms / 3.24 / 3.64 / 3.98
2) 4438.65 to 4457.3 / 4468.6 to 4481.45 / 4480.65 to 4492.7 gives -0.42 angstroms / 3.63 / 3.74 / 3.61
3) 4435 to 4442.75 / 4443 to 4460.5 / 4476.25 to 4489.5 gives 0.64 angstroms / 3.7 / 3.55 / 3.65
